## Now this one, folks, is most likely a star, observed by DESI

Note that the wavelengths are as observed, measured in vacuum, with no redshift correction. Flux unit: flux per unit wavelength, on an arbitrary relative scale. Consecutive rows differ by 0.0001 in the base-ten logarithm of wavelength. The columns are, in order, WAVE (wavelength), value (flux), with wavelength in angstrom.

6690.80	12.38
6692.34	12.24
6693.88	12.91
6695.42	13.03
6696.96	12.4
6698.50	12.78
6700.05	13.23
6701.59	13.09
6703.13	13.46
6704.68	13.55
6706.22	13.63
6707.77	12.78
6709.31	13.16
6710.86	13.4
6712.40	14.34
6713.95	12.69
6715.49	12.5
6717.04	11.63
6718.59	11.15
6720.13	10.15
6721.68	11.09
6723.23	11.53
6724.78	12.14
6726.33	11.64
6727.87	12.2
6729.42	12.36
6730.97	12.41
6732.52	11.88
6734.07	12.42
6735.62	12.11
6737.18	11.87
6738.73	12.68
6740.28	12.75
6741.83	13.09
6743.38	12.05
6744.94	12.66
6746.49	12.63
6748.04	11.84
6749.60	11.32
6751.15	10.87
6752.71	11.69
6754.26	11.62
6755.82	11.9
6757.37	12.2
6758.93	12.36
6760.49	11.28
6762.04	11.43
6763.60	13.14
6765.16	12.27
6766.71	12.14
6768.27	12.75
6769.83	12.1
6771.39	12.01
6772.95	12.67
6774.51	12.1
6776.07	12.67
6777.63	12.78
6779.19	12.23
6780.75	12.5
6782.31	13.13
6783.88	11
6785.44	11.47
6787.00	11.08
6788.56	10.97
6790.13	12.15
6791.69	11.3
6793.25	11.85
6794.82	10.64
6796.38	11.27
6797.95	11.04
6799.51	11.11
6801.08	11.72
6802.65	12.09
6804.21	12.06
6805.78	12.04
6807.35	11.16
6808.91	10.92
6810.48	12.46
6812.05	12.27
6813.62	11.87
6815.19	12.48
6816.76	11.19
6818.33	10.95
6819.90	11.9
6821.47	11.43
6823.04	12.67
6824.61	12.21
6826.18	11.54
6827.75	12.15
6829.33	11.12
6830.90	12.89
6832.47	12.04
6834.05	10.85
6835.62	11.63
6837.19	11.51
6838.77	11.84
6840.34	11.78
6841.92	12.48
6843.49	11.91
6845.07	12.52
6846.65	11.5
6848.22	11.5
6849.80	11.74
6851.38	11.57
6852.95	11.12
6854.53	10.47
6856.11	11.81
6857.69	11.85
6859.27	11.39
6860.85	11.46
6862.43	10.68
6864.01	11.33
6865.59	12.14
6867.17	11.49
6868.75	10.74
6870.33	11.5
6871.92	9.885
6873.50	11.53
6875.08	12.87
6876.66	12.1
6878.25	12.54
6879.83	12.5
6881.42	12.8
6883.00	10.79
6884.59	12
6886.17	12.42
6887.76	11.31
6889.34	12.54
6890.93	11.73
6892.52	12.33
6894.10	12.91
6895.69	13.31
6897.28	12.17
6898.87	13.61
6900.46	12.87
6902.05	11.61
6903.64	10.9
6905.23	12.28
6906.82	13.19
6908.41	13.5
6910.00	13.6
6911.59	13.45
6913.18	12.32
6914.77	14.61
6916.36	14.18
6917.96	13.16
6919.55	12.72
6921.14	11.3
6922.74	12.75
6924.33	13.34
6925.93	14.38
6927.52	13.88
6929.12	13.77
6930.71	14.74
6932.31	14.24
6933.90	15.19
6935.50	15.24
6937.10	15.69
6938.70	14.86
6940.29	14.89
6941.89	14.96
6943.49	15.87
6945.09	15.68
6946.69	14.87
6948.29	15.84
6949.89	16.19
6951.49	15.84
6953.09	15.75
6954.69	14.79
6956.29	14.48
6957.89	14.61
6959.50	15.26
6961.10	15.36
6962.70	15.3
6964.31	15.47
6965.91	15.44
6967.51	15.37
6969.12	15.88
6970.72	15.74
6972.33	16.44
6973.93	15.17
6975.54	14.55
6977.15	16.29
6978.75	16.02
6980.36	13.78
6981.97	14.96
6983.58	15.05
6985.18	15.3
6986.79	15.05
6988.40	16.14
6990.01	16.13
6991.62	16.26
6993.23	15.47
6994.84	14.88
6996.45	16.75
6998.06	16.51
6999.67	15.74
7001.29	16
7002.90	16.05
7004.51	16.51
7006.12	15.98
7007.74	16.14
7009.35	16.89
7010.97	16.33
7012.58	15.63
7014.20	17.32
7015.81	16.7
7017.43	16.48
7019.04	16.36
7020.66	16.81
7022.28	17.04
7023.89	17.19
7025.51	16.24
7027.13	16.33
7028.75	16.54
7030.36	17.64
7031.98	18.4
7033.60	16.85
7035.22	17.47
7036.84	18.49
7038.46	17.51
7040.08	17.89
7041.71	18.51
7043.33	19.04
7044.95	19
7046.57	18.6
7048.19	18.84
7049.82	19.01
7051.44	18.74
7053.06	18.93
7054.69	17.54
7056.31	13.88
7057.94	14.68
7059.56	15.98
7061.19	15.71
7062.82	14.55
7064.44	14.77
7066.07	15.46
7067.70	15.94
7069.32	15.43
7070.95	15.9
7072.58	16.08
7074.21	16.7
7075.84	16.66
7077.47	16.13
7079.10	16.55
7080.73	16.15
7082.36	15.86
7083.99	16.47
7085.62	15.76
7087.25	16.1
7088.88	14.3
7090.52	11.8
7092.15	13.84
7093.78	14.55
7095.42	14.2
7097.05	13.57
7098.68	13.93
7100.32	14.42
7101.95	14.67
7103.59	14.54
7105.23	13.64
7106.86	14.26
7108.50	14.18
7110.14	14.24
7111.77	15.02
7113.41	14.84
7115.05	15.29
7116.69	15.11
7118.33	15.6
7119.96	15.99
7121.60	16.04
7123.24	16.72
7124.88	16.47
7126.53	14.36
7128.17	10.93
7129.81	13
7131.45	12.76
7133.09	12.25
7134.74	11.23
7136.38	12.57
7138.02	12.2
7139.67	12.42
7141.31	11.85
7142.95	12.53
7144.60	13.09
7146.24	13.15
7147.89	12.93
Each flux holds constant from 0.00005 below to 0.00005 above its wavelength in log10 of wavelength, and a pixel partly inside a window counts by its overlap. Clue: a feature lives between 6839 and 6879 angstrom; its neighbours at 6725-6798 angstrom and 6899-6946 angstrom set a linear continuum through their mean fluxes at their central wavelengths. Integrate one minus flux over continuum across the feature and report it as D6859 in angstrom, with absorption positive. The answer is 4.5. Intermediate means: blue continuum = 12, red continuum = 13.8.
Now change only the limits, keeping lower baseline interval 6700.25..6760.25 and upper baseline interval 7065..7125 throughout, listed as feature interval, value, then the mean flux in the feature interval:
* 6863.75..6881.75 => 2.2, 11.8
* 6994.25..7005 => -1.2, 16.1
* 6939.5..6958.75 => -1.8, 15.3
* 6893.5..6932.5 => 1.7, 13.1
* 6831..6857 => 3.0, 11.7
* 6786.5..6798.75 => 1.4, 11.3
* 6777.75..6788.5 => 0.7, 11.9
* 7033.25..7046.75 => -3.1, 18.2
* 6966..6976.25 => -1.0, 15.5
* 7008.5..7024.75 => -2.4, 16.7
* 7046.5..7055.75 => -2.3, 18.5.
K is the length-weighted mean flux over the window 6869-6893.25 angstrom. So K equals 11.9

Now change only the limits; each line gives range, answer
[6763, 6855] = 11.8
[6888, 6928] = 12.9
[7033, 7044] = 18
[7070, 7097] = 15.4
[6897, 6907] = 12.3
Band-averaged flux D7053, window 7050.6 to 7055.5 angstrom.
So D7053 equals 18.4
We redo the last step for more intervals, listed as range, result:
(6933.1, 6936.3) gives 15.2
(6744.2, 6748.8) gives 12.4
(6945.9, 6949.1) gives 15.4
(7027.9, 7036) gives 17.4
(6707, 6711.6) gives 13.1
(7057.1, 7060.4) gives 15.3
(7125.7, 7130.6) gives 12.7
